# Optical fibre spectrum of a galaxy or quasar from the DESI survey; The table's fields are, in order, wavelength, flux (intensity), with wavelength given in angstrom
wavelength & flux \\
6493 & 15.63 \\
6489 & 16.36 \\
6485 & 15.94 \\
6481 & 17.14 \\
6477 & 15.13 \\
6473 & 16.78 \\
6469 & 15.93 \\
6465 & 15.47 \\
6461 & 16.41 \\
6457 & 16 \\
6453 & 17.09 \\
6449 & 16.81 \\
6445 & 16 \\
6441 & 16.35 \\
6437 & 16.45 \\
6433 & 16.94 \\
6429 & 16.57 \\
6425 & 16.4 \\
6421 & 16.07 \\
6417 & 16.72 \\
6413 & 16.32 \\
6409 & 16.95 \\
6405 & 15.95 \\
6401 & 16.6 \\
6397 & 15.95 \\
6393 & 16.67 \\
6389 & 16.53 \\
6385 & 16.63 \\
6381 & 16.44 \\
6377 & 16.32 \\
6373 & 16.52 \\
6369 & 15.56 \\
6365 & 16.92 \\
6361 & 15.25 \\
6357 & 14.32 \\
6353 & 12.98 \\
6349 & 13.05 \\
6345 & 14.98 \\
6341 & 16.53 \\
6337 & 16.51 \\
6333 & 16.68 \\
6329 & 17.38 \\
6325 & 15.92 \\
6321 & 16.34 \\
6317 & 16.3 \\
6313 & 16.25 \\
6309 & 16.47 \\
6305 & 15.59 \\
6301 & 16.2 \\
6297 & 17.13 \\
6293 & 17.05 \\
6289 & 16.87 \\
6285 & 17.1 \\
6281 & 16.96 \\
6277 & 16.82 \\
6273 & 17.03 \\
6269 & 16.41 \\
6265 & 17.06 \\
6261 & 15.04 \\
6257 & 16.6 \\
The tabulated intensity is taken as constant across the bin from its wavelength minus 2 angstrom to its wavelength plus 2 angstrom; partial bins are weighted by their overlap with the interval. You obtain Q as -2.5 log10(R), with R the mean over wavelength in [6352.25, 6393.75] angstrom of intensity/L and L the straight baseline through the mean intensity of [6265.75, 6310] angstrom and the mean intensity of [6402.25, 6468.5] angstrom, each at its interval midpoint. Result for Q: 0.04 mag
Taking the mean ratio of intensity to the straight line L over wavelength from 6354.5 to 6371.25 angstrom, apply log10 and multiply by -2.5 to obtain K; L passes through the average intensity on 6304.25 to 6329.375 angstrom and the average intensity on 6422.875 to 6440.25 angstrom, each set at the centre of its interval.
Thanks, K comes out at 0.065 mag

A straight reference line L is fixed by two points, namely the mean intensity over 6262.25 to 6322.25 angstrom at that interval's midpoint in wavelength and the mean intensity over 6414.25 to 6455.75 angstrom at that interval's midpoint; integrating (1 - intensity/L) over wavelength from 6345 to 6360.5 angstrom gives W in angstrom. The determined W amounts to 2.6 angstrom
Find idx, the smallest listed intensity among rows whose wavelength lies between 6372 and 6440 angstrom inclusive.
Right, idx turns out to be 15.95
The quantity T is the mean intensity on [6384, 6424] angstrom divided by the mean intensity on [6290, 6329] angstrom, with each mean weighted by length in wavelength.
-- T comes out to 1.0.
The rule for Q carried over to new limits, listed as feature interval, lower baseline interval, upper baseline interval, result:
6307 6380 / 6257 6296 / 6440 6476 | 0.050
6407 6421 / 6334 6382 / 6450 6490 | -0.049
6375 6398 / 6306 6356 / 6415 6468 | -0.025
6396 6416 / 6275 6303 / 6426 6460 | 0.014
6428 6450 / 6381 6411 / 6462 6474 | -0.020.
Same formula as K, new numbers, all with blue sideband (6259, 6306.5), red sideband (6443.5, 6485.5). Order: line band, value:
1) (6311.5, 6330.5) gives 0.008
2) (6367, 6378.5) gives 0.021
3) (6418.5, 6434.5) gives -0.010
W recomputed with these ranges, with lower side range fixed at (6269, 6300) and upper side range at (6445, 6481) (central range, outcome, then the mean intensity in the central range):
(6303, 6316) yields 0.6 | 16.1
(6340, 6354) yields 2.0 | 14.3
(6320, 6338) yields 0.2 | 16.6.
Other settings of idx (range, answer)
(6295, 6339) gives 15.59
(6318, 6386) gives 12.98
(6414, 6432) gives 16.07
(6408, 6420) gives 16.32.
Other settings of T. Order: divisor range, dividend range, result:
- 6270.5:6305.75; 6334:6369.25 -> 0.90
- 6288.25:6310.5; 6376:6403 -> 1.00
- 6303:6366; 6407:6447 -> 1.05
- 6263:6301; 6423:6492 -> 0.97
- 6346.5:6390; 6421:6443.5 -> 1.07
